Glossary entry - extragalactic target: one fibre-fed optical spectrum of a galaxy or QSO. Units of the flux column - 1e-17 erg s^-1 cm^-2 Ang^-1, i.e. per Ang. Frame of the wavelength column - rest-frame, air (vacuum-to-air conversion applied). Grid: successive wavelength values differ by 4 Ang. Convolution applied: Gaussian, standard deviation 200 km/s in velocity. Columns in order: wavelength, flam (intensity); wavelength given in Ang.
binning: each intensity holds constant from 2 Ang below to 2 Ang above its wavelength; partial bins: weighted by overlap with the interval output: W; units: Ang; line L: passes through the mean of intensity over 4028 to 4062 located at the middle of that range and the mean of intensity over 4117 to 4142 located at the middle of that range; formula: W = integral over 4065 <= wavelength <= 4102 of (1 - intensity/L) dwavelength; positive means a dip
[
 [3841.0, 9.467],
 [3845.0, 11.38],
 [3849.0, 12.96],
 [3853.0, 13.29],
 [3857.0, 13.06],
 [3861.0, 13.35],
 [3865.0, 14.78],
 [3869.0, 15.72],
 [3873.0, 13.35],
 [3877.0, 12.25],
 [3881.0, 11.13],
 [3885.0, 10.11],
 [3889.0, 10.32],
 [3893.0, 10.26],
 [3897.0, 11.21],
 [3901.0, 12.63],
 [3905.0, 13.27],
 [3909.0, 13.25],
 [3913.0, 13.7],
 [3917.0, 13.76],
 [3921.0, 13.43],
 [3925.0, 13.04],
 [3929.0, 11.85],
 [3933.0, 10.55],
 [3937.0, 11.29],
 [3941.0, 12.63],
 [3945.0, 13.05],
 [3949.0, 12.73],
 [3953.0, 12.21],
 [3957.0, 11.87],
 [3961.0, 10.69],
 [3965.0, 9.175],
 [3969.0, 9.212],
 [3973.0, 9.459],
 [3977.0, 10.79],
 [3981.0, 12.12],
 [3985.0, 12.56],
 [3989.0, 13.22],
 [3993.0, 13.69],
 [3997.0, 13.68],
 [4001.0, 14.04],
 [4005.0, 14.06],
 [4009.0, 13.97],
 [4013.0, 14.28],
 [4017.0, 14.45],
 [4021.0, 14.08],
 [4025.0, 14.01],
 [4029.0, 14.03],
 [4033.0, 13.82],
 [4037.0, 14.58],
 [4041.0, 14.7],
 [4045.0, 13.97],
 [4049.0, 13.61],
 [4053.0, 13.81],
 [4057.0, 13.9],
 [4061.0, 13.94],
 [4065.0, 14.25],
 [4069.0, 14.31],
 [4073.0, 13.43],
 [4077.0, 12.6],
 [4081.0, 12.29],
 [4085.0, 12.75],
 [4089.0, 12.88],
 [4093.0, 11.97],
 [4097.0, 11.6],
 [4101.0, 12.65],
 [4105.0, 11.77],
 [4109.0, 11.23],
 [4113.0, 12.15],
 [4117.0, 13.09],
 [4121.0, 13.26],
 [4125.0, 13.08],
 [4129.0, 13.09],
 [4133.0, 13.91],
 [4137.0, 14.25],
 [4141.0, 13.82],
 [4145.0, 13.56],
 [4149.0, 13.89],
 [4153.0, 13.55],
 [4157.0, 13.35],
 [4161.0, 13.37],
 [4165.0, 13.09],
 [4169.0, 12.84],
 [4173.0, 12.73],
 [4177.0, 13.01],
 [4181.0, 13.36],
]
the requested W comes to 2.7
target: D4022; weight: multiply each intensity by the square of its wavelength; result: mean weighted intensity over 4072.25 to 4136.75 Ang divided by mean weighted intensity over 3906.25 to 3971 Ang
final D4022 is 1.1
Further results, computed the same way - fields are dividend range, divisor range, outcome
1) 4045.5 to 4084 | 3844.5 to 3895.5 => 1.20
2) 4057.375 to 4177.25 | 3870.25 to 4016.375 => 1.16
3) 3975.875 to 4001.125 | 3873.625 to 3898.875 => 1.23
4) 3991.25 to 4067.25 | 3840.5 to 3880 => 1.17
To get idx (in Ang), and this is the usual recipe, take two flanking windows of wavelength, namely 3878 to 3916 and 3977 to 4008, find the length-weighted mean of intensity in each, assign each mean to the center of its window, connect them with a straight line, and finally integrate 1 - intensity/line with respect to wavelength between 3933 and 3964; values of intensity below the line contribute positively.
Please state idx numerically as 1.7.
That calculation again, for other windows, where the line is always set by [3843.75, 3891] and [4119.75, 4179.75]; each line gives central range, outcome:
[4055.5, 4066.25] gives -0.7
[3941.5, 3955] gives 0.2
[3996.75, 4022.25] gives -2.1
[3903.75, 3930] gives -0.9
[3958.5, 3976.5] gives 4.4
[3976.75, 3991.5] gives 0.7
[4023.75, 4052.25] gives -2.2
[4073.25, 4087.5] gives 0.6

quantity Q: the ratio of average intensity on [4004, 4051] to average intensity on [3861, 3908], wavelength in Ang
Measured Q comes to 1.14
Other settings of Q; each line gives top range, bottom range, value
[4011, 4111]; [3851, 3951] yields 1.07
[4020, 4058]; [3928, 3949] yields 1.18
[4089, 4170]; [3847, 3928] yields 1.02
